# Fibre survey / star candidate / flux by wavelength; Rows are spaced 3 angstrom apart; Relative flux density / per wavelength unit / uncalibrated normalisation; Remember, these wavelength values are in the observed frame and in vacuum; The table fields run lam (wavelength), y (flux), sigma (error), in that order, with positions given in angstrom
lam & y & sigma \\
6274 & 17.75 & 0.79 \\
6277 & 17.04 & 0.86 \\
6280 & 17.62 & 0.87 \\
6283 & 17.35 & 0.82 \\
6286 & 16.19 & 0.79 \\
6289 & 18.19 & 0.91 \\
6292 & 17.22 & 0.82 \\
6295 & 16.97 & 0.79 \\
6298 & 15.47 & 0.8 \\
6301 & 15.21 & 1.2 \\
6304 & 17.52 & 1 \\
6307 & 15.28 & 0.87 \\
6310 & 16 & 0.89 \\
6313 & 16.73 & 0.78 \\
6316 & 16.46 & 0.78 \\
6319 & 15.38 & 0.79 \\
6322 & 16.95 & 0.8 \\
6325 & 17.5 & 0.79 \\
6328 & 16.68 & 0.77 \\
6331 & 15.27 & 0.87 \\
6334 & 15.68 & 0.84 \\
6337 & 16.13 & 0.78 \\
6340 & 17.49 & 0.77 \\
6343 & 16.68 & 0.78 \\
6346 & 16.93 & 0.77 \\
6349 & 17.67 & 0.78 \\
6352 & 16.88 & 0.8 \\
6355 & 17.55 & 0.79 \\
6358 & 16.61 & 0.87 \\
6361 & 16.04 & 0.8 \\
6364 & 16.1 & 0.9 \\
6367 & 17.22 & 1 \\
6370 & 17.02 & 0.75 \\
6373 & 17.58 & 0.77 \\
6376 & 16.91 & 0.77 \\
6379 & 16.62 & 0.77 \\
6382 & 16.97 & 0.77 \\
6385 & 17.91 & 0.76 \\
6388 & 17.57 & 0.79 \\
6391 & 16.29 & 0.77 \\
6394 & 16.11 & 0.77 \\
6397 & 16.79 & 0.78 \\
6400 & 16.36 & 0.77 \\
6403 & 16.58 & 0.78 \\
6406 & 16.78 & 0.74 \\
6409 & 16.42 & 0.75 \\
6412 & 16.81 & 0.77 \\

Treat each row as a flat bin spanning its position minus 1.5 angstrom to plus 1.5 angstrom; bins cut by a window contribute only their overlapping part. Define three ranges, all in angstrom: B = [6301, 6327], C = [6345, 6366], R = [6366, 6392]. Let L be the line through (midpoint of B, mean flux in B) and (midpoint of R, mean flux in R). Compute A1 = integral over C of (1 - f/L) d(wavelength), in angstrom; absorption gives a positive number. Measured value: 0.0 angstrom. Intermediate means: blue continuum 16.4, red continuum 17.1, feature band 16.8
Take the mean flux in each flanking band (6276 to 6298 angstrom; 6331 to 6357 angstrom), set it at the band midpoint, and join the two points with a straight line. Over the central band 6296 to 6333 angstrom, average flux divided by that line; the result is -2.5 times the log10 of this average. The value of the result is 0.05 mag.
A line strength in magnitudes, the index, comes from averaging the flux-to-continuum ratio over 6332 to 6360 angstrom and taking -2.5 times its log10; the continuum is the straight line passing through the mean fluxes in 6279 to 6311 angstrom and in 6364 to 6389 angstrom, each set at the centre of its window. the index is 0.01 mag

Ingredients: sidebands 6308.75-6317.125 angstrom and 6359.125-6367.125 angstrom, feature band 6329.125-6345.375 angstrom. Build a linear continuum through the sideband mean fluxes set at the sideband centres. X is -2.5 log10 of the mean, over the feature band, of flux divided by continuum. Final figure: 0.00 mag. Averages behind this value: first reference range 16.4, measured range 16.3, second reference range 16.3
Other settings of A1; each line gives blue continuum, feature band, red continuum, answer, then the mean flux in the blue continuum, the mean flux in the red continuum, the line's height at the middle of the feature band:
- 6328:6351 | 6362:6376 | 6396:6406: -0.30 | 16.6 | 16.6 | 16.6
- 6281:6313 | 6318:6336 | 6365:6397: 0.49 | 16.6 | 17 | 16.7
